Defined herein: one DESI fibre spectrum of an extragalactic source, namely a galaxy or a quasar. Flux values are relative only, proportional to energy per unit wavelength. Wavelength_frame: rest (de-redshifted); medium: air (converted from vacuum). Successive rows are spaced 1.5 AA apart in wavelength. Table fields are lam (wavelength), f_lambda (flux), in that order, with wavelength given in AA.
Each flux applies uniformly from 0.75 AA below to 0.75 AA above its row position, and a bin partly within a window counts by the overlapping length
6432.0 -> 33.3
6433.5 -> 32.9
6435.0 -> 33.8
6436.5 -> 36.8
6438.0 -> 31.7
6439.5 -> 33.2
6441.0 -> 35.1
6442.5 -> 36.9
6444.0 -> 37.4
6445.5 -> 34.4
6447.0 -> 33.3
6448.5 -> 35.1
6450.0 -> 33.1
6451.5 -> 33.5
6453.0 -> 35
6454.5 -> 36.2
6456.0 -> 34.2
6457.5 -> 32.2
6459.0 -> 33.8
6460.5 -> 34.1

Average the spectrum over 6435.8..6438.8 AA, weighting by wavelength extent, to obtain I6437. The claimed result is 34.2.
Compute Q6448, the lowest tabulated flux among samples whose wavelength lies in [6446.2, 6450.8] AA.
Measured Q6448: 33.1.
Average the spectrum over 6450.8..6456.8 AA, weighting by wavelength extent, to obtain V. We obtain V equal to 34.7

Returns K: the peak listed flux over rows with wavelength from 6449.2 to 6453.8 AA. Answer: 35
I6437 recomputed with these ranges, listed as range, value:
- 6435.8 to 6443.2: 34.7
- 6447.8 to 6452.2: 33.9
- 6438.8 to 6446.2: 35.4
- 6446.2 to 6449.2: 34.2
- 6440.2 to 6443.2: 35.9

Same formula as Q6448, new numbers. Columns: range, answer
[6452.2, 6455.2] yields 35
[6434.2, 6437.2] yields 33.8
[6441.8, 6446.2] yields 34.4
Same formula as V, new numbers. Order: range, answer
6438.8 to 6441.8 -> 34.2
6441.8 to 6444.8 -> 37.1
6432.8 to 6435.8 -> 33.4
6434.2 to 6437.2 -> 35.2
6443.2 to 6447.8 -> 35.1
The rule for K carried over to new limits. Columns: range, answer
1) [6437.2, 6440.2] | 33.2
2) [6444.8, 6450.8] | 35.1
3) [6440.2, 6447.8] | 37.4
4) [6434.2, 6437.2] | 36.8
